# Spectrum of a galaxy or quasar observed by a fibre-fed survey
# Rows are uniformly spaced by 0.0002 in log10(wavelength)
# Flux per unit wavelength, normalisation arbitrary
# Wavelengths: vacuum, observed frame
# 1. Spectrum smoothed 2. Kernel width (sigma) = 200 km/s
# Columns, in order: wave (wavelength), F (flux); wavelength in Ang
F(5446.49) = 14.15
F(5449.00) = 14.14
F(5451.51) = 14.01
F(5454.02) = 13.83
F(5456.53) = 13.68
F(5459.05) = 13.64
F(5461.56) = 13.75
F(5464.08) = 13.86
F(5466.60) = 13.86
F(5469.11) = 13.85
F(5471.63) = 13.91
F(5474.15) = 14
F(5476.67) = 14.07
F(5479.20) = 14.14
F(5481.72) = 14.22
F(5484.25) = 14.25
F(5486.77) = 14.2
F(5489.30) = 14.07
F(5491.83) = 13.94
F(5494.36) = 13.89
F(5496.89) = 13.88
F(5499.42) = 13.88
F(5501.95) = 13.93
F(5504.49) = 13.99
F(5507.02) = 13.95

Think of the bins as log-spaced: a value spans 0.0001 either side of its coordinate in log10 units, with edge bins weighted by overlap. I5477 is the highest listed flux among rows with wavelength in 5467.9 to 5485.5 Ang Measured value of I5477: 14.25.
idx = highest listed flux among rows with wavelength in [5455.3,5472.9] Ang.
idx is 13.91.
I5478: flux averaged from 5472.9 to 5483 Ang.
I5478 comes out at 14.1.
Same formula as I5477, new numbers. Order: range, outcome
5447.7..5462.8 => 14.14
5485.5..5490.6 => 14.2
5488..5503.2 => 14.07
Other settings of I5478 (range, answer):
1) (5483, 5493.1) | 14.1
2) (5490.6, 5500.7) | 13.9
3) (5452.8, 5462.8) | 13.7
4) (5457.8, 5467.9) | 13.8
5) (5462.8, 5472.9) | 13.9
